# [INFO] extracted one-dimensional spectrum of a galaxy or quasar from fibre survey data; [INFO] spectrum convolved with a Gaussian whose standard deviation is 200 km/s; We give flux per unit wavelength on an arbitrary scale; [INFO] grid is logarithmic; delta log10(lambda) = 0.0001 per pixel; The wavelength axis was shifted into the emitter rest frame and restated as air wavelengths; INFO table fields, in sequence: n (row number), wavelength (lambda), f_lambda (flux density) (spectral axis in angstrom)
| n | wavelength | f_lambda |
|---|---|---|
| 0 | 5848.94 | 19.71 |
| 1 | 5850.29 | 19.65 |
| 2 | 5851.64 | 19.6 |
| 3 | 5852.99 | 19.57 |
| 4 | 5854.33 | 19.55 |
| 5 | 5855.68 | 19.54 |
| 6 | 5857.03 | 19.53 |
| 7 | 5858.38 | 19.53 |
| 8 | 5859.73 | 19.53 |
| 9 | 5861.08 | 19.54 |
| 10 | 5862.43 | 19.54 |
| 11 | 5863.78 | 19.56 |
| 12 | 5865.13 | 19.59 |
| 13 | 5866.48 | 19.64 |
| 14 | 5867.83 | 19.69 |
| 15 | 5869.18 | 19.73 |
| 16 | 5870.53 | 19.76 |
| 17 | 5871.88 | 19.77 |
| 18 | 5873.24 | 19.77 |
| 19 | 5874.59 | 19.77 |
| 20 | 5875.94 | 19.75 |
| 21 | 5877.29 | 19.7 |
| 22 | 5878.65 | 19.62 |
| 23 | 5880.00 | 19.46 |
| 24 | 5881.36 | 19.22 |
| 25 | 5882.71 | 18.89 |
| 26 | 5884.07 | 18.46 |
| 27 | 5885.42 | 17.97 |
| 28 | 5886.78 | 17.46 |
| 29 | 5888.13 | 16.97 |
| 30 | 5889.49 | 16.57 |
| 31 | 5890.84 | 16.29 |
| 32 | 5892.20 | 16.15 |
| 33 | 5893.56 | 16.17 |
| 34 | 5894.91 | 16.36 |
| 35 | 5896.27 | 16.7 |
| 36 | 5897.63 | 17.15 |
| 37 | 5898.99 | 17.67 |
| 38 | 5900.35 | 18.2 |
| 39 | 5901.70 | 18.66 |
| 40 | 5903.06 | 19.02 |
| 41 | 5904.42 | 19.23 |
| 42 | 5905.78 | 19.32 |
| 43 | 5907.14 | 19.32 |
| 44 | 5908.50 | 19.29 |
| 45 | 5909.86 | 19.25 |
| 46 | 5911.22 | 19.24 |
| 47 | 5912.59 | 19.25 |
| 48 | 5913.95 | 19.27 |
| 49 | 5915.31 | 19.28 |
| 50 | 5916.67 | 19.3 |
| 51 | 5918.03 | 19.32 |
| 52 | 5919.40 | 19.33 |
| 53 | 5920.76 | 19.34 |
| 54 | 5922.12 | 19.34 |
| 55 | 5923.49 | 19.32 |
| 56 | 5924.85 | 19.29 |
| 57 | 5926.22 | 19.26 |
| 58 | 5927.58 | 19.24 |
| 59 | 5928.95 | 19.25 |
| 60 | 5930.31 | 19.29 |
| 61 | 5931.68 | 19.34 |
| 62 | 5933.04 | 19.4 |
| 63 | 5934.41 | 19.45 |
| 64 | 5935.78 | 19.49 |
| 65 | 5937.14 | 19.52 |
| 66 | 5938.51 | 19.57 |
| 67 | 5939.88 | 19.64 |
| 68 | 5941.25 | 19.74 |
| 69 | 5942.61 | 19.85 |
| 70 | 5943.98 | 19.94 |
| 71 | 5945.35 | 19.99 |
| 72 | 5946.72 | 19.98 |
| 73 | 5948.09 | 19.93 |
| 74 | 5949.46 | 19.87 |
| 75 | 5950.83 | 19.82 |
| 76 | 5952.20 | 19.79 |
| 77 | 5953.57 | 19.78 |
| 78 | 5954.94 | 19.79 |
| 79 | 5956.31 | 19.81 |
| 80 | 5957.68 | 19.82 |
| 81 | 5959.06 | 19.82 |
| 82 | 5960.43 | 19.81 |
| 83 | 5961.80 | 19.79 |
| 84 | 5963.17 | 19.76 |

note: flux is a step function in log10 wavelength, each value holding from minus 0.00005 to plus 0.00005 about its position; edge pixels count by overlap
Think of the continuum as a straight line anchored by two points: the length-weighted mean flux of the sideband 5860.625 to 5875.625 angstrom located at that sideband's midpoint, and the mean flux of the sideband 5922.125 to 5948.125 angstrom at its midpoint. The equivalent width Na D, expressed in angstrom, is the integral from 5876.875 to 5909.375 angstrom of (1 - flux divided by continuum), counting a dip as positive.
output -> 2.57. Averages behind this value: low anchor 19.7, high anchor 19.5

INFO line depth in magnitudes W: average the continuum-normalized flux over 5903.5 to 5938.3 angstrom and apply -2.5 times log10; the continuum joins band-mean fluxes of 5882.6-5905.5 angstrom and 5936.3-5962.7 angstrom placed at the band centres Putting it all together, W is -0.04 mag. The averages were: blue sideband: 17.5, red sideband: 19.8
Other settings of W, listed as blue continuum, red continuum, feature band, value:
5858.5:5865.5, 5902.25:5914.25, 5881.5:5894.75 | 0.12 mag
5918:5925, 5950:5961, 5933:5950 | -0.01 mag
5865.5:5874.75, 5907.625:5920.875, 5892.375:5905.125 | 0.11 mag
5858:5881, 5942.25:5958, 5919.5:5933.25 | 0.03 mag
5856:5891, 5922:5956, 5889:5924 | 0.05 mag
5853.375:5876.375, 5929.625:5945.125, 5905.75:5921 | 0.02 mag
